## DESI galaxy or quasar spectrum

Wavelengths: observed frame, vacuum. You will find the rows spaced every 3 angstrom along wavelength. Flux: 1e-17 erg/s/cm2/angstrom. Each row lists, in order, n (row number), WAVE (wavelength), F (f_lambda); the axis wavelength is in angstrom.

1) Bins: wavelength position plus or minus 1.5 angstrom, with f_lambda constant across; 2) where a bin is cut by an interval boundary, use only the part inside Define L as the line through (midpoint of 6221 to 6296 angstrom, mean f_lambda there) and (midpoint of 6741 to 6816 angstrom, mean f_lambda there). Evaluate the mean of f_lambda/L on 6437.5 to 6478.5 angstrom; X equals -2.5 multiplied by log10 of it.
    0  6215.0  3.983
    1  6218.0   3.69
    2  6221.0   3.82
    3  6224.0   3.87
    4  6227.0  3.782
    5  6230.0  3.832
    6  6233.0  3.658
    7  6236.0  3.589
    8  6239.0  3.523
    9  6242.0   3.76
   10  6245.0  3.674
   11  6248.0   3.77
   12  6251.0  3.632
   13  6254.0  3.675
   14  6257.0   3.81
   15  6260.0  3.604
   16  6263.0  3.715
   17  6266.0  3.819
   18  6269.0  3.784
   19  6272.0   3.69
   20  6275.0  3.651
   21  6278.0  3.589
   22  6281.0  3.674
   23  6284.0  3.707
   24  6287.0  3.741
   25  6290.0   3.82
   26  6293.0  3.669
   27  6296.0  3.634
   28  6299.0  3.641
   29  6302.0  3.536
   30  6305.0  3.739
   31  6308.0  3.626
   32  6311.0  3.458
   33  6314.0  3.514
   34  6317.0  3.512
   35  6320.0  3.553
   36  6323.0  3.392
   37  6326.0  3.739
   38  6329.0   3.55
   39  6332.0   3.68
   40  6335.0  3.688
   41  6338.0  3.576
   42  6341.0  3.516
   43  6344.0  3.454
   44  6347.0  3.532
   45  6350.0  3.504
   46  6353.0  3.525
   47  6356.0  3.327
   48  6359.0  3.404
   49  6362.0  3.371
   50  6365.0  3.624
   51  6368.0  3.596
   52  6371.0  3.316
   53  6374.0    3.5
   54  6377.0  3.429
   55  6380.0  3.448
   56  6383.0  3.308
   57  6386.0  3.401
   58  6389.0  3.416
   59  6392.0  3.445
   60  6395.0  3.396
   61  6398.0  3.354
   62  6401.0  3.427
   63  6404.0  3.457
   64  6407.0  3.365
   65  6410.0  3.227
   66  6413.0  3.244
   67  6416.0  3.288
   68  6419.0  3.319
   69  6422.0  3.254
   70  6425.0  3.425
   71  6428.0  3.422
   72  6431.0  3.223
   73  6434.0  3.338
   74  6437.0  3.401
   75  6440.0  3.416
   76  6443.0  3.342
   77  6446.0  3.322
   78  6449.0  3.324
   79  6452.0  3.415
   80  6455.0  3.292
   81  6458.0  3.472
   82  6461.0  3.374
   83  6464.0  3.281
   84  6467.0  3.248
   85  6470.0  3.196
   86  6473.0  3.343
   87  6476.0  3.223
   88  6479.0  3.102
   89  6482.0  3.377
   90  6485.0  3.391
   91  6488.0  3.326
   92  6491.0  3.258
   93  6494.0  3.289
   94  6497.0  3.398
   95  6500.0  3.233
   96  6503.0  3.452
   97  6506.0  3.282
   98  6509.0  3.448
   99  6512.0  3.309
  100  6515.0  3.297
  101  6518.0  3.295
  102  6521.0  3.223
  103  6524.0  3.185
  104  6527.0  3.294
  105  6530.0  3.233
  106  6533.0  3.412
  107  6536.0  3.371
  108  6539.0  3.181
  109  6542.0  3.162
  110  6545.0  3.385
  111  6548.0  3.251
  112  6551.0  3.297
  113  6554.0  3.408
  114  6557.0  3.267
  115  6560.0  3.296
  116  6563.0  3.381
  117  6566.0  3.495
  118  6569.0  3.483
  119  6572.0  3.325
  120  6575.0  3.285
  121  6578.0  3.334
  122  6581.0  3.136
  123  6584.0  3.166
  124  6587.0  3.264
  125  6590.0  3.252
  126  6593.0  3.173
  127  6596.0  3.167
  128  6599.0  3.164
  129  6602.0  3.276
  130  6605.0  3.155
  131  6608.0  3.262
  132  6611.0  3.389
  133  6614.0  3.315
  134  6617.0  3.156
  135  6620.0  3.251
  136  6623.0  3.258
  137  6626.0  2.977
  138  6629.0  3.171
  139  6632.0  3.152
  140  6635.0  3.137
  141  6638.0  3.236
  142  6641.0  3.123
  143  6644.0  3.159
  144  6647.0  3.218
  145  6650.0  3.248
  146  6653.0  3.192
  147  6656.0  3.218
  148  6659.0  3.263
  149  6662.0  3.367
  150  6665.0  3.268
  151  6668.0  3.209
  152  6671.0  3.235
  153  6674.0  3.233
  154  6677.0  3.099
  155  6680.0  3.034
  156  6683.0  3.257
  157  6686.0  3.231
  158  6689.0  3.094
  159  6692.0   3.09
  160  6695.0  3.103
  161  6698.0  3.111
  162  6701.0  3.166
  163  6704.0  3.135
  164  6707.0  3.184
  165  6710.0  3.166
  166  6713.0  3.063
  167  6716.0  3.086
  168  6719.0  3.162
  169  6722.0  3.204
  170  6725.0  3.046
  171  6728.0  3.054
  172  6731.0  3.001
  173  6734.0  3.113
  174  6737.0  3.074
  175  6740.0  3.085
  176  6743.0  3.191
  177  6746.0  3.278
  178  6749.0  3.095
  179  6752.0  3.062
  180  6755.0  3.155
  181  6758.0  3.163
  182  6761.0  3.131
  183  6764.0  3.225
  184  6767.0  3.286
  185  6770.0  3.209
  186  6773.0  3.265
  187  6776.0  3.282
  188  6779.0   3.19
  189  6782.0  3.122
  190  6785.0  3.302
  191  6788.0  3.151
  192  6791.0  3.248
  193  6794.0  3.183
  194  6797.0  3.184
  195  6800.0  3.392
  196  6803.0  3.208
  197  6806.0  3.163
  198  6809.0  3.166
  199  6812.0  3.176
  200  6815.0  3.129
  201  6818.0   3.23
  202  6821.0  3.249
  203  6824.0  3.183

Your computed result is 0.061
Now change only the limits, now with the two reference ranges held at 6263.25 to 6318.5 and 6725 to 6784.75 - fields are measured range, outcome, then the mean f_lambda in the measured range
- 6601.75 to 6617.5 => 0.016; 3.26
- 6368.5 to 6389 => 0.047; 3.41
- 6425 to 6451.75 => 0.045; 3.36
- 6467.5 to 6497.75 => 0.053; 3.29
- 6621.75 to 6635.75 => 0.053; 3.14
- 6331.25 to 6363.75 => 0.028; 3.5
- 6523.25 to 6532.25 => 0.047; 3.26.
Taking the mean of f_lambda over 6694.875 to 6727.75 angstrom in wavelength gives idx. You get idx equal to 3.13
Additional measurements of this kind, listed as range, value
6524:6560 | 3.29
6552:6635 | 3.26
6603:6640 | 3.2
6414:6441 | 3.34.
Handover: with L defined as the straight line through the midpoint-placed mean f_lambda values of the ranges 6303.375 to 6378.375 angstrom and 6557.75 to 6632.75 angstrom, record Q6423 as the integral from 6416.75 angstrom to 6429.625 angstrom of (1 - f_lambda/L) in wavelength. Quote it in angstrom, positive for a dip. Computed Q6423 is 0.3 angstrom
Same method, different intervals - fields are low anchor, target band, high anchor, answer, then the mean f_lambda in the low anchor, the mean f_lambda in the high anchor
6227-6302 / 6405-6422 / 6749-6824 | 1.3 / 3.69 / 3.2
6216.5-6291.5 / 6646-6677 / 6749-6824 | 0.8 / 3.72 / 3.2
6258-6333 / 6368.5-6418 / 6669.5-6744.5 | 2.0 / 3.64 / 3.13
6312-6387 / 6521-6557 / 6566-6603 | 0.2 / 3.5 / 3.26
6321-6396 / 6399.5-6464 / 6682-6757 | 1.2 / 3.49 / 3.13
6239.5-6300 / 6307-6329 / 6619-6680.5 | 0.6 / 3.7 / 3.19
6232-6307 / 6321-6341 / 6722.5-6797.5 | 0.1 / 3.68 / 3.16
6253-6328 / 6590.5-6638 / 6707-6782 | 1.3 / 3.65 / 3.15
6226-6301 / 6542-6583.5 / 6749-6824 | 1.1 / 3.7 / 3.2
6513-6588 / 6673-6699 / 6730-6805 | 0.7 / 3.3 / 3.18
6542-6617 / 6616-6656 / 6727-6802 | 0.9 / 3.28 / 3.18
